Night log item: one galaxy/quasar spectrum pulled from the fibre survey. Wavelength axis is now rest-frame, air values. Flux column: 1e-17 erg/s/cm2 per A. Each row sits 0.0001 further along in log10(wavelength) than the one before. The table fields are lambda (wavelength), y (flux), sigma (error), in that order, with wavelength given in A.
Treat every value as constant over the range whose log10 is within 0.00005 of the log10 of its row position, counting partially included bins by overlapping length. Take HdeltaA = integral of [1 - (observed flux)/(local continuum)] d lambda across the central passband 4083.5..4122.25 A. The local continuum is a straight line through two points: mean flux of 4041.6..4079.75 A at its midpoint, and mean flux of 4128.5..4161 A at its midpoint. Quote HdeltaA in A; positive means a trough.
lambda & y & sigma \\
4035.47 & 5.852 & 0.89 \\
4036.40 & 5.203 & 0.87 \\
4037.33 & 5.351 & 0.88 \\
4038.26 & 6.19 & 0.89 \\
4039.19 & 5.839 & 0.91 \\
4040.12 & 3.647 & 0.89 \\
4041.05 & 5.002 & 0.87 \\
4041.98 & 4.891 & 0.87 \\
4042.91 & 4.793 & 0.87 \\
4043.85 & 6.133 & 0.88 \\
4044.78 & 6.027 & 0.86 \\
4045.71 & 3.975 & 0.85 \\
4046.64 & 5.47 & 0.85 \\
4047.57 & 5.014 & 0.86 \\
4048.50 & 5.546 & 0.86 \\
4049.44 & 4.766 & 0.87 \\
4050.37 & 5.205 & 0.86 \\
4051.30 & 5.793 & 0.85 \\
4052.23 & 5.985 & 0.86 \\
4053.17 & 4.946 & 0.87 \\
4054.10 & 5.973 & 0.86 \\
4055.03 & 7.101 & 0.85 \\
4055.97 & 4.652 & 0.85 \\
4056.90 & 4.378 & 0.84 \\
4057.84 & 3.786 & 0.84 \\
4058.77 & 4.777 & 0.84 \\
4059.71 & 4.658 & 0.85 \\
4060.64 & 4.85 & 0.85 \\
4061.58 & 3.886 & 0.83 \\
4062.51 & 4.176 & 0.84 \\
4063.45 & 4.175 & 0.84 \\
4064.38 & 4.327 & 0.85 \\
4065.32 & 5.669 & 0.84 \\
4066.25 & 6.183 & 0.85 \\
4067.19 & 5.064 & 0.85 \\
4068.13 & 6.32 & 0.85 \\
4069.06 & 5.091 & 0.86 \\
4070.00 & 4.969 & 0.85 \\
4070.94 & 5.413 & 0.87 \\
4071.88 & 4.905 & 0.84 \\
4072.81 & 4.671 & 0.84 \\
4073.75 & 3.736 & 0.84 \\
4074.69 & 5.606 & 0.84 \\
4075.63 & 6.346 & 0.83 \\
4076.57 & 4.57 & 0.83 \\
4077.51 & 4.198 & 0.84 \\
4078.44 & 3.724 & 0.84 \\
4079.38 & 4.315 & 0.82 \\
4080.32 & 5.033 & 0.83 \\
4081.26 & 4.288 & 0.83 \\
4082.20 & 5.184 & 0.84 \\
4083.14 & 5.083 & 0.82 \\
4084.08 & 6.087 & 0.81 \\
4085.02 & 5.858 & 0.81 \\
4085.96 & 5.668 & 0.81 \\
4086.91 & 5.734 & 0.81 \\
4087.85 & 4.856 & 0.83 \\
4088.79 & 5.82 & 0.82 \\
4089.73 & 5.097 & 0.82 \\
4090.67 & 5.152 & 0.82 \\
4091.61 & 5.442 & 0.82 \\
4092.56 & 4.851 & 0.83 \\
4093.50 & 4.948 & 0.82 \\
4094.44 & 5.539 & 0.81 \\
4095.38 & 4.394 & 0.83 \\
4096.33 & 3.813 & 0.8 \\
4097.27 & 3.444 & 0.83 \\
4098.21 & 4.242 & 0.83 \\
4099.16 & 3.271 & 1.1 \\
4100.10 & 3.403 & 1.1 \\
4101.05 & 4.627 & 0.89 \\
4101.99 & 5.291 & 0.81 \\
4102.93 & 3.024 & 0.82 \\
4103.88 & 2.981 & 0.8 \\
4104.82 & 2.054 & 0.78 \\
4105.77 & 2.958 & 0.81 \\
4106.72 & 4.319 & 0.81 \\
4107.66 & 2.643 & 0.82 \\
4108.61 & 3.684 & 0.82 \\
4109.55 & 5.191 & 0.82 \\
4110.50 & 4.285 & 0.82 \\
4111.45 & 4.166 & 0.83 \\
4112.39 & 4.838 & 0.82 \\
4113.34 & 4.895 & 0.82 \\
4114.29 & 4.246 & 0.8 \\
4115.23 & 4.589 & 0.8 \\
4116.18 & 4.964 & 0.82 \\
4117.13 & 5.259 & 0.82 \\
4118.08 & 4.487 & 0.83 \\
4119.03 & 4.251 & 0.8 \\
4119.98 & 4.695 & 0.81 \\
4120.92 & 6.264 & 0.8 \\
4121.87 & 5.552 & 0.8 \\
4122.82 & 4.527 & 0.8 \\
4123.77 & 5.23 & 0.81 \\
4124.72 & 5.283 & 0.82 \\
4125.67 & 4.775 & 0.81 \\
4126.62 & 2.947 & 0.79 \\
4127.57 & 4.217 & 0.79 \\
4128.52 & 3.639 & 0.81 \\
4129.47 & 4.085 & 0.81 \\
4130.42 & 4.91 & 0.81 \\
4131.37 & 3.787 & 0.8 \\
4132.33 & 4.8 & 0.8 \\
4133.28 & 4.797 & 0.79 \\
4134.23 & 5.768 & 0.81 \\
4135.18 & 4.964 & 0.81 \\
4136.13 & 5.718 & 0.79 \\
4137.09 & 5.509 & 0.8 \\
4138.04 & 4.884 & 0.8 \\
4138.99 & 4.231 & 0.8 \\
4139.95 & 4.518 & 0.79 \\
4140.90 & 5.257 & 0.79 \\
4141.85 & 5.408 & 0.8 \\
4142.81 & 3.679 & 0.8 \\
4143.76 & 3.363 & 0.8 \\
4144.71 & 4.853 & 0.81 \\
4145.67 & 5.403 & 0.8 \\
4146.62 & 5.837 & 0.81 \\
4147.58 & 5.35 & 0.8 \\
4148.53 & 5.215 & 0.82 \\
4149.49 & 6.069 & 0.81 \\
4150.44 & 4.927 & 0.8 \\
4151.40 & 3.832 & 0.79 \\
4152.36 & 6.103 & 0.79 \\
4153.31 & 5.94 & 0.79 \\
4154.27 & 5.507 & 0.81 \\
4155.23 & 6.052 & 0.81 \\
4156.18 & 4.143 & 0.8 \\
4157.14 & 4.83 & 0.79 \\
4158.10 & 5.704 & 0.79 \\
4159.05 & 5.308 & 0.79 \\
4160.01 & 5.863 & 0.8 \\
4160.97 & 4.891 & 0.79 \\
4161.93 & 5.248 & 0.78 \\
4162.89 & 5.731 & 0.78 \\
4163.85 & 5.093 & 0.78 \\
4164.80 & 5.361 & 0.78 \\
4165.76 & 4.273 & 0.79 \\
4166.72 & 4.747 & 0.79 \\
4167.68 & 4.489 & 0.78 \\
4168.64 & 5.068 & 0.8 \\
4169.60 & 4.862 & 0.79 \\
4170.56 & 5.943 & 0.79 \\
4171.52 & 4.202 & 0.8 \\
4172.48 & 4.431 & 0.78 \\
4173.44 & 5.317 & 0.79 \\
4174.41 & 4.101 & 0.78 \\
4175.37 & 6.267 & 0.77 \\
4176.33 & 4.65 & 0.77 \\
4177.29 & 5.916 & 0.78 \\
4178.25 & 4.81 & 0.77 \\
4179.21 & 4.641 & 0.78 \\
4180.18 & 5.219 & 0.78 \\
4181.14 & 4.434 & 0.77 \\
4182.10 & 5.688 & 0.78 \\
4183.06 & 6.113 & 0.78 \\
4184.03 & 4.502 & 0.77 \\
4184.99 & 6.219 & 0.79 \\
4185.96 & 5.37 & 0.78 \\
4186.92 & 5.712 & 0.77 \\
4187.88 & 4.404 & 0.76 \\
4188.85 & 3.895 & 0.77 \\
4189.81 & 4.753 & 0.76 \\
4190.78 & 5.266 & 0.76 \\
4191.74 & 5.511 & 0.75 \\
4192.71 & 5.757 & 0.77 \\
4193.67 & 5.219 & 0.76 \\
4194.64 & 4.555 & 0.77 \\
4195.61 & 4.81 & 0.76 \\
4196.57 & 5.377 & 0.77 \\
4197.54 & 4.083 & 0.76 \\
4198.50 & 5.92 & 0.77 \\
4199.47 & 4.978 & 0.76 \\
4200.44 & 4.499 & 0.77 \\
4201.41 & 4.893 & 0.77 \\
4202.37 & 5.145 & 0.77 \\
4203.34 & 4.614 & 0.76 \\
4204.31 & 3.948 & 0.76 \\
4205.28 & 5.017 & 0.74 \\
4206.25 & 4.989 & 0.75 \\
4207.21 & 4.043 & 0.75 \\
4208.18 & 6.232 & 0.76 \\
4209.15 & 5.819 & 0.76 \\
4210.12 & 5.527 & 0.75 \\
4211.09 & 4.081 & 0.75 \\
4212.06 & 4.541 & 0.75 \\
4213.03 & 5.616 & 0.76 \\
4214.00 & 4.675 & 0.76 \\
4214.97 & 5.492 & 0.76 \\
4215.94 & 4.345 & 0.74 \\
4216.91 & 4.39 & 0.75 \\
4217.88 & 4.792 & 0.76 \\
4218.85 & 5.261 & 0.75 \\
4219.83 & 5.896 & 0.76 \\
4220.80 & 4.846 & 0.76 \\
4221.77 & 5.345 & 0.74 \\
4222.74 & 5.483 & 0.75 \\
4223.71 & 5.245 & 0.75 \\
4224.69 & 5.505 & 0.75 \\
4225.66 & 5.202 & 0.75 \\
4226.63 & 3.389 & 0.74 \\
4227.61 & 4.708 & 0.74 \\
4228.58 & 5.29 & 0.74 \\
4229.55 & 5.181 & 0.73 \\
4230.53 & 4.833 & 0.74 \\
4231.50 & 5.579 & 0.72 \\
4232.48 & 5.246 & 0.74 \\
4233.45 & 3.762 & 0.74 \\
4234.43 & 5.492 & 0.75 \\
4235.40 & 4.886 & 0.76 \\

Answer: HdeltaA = 3.62 A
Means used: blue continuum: 5.03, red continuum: 5.03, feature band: 4.56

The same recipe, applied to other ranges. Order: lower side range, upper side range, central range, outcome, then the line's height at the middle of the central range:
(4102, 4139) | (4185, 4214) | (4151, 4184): -2.4 A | 4.78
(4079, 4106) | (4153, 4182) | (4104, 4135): 2.2 A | 4.77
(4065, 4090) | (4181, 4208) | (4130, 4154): 0.3 A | 5.08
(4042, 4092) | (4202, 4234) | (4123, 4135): 1.2 A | 5.05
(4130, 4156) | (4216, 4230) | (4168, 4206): 0.1 A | 5.03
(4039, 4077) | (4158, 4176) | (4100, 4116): 3.4 A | 5.08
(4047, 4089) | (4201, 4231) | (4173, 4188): -0.7 A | 5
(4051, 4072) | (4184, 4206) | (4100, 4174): 4.1 A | 5.03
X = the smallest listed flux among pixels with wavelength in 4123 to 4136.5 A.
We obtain 2.947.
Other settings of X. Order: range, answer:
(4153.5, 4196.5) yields 3.895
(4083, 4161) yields 2.054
